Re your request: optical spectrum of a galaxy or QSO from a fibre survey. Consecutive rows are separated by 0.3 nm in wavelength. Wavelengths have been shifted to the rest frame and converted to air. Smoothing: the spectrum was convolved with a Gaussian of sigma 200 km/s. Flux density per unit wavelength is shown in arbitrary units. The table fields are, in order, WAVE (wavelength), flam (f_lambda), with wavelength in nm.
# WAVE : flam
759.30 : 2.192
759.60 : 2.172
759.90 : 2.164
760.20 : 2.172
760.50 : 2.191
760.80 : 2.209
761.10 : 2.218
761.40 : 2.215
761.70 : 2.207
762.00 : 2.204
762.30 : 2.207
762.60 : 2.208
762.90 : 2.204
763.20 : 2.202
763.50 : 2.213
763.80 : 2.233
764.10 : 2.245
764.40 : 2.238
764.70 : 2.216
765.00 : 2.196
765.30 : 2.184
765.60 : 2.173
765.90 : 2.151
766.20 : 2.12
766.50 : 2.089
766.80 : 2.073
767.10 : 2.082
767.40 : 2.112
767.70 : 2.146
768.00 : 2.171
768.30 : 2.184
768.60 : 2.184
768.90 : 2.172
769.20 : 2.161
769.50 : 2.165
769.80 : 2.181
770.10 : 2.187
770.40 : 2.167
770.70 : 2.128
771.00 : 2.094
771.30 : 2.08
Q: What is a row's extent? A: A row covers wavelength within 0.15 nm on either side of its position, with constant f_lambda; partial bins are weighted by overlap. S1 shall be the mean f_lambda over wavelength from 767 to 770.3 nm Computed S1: 2.16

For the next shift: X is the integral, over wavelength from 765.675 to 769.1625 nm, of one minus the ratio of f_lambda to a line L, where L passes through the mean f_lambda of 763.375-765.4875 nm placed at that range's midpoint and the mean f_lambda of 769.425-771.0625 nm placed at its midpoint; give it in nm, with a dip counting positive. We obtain 0.08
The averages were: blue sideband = 2.22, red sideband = 2.16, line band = 2.14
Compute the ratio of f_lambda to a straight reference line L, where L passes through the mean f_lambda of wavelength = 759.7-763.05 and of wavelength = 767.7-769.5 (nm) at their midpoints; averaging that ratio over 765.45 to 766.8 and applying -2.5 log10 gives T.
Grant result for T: 0.03 mag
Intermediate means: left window 2.2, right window 2.17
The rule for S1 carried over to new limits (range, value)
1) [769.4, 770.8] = 2.17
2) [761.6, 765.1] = 2.21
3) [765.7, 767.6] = 2.11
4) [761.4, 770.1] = 2.18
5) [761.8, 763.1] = 2.21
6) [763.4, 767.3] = 2.17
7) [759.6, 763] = 2.2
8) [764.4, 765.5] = 2.2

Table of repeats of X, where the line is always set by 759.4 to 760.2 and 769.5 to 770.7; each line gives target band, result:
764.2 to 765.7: -0.023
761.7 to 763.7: -0.034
